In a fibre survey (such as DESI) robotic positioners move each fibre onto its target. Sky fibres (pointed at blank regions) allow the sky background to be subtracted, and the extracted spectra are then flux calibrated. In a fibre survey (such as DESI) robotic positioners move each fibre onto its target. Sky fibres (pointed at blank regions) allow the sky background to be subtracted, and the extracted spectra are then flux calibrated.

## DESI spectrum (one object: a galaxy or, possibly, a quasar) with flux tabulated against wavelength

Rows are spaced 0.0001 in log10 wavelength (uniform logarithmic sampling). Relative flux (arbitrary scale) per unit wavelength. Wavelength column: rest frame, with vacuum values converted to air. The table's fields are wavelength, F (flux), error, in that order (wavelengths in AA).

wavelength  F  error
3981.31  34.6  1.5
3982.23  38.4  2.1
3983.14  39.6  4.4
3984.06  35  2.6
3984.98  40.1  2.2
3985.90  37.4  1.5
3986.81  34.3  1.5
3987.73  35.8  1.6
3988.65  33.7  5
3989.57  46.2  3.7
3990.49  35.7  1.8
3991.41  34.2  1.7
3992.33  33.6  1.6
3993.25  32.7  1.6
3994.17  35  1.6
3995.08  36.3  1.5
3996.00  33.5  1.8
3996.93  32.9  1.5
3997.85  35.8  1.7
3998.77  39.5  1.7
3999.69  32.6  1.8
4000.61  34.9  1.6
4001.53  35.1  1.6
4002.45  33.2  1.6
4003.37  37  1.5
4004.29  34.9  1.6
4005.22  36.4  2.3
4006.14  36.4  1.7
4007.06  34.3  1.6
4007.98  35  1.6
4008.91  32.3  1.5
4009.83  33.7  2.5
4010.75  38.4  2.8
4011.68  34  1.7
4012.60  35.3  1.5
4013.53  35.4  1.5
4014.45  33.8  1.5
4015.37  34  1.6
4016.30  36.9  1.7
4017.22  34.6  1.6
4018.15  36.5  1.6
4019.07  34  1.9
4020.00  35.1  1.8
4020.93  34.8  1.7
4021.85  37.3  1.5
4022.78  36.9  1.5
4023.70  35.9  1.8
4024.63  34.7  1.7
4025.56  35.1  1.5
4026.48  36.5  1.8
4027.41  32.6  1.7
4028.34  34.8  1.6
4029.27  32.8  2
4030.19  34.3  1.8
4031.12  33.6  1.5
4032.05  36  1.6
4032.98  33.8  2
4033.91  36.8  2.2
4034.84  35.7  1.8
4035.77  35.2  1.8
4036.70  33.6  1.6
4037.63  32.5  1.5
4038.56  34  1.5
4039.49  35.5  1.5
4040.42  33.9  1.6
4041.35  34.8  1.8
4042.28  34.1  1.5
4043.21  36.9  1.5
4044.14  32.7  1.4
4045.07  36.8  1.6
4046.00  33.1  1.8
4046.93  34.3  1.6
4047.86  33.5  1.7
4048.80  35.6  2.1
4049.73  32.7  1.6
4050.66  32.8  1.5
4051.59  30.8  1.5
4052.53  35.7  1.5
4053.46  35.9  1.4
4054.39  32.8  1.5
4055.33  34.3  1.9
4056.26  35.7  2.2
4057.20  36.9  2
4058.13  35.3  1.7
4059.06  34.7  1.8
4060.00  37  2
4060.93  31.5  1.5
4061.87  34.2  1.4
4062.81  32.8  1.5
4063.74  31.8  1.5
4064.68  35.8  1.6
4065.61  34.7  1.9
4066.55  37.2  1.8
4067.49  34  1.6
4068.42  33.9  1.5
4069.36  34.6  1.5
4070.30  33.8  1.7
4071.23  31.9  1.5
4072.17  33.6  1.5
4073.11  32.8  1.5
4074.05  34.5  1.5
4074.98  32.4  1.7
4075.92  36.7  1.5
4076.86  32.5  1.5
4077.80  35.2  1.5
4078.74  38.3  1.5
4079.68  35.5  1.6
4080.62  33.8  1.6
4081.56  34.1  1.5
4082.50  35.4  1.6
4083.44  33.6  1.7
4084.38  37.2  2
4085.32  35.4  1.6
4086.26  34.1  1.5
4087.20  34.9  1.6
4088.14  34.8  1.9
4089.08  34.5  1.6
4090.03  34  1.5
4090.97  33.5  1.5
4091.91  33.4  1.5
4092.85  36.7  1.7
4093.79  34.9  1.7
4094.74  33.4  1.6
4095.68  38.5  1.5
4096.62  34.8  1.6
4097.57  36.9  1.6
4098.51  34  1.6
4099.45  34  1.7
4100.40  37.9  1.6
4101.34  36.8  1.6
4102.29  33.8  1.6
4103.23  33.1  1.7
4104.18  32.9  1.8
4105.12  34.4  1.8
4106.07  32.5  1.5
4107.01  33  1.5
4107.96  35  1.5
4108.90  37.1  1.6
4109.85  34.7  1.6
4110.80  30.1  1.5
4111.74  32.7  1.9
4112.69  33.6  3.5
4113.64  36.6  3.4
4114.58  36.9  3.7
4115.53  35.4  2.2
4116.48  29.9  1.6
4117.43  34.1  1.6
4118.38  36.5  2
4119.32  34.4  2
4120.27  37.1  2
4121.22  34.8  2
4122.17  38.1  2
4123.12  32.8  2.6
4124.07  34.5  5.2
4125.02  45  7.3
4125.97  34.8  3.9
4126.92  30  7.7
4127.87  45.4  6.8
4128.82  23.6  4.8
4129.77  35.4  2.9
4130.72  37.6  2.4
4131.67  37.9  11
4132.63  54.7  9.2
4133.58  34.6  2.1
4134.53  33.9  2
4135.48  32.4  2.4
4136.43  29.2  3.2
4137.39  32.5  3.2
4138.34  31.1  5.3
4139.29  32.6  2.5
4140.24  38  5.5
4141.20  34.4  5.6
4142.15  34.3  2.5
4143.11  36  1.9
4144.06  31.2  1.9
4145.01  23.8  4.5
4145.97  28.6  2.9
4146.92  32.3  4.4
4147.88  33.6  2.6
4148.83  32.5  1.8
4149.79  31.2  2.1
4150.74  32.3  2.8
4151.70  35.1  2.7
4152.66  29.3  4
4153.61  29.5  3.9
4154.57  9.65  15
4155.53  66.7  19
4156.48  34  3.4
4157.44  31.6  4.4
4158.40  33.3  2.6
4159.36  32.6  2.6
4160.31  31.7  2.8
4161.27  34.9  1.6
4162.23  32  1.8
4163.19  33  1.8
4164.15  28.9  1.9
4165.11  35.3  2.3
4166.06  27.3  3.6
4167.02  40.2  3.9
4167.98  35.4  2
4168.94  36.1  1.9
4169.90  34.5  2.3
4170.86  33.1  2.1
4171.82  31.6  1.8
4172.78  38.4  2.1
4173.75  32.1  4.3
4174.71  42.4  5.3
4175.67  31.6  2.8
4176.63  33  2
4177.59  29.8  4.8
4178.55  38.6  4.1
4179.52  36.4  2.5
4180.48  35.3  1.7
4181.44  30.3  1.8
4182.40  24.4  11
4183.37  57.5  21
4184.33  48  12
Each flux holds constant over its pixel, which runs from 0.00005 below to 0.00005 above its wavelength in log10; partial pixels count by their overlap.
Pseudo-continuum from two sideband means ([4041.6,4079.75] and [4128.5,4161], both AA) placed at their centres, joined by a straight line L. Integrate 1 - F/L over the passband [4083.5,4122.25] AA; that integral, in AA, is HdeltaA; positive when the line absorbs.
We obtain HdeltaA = -0.93 AA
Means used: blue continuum 34.4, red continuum 33.5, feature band 34.7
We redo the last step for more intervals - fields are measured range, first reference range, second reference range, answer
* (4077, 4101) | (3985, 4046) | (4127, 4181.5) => -0.4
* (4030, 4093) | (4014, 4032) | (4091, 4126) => 0.9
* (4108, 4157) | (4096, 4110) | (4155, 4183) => 0.5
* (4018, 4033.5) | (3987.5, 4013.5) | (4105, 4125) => 0.1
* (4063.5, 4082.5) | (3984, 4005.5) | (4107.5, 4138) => 0.6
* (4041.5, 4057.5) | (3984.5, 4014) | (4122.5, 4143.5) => 0.5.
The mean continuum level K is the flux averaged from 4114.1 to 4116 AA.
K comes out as 36.2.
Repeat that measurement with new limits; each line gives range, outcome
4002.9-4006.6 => 36.2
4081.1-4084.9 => 35.1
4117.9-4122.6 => 36.2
